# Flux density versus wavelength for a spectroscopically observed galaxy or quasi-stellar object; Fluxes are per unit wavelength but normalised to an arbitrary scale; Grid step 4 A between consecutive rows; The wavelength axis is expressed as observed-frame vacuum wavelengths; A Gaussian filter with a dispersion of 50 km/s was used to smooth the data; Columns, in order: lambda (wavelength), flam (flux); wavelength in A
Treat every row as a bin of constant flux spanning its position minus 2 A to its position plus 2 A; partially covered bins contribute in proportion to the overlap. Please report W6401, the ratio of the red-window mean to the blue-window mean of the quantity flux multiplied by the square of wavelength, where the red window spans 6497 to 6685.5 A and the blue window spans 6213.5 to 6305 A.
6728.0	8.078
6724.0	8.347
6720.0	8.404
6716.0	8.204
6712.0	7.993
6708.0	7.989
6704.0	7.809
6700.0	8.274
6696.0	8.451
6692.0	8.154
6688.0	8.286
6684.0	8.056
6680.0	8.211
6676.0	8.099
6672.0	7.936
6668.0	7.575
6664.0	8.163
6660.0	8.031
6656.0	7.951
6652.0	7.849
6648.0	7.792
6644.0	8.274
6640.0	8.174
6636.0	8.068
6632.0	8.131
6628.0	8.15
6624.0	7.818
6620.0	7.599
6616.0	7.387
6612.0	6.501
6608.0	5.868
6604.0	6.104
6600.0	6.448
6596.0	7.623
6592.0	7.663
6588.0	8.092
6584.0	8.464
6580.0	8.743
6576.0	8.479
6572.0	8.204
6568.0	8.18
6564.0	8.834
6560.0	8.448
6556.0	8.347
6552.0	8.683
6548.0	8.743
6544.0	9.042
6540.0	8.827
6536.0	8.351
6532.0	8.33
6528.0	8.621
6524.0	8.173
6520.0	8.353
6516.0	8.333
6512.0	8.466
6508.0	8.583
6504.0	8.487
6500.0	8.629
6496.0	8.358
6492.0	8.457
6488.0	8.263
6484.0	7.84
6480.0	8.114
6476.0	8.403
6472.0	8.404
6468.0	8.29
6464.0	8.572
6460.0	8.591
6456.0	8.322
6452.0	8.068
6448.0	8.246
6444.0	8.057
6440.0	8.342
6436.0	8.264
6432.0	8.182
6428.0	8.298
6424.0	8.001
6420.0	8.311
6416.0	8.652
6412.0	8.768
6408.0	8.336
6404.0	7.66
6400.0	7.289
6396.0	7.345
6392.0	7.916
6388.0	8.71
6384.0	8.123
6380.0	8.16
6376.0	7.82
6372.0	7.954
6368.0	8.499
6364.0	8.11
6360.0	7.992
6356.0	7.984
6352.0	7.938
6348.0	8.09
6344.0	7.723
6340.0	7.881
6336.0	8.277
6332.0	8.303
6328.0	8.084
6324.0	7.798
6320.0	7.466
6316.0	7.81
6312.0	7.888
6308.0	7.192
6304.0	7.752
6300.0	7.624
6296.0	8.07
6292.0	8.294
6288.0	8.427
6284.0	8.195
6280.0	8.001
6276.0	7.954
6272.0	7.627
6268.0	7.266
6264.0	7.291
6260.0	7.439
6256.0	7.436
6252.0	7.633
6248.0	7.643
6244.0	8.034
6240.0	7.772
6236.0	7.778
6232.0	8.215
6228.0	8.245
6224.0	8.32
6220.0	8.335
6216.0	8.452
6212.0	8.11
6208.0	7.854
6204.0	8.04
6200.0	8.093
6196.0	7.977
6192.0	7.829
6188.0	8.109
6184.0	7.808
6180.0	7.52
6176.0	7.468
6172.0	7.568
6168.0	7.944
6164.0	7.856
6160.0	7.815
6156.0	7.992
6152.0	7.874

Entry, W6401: 1.13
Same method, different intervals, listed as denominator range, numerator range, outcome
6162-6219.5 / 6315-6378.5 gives 1.06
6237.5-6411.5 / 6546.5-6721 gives 1.11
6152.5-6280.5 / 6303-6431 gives 1.07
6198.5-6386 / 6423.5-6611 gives 1.11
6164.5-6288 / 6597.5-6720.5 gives 1.13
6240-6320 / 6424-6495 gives 1.13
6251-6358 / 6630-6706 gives 1.15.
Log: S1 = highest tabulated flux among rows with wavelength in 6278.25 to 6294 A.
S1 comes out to 8.427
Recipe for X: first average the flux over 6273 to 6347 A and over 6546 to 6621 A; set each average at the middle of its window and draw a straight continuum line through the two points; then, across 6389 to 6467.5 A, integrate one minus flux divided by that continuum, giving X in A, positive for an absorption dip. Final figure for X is -3.0 A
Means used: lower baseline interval 7.93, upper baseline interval 7.81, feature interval 8.18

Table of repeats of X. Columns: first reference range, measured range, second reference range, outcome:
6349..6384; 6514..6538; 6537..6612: -1.0 A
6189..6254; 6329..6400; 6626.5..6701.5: 0.1 A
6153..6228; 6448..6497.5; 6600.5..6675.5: -3.6 A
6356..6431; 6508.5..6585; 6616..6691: -4.5 A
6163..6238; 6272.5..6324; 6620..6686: 0.7 A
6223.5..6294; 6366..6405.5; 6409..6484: 1.0 A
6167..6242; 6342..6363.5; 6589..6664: -0.4 A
